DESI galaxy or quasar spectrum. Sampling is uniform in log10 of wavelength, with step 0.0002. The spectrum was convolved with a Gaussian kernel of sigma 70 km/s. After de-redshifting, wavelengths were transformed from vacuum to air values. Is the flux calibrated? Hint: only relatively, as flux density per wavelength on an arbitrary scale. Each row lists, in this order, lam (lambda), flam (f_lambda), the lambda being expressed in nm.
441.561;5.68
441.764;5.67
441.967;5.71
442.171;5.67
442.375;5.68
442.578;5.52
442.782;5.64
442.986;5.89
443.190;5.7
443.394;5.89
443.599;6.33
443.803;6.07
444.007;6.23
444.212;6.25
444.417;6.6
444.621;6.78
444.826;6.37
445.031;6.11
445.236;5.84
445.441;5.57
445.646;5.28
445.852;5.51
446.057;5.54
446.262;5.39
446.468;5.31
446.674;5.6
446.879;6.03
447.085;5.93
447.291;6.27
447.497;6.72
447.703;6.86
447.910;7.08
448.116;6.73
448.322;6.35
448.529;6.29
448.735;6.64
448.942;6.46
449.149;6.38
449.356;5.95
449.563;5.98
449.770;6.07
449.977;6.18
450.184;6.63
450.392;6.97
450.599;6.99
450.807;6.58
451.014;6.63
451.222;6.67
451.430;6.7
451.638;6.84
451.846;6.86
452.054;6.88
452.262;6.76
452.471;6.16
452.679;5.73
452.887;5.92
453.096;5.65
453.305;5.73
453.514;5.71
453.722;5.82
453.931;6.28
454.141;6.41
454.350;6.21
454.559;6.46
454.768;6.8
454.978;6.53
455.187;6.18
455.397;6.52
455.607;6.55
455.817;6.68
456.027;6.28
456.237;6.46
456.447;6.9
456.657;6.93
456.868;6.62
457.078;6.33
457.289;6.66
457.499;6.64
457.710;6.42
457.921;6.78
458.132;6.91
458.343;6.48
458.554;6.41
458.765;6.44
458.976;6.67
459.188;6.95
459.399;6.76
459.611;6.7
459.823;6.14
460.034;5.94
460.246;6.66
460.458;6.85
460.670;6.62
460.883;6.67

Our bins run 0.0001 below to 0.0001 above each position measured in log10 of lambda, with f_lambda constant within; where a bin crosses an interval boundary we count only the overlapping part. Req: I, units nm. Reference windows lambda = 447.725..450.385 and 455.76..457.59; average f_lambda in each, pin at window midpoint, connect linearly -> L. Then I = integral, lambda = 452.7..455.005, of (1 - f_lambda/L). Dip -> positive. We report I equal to 0.15 nm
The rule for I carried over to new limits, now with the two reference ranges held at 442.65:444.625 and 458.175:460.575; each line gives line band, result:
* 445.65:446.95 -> 0.14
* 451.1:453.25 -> -0.02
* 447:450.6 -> -0.12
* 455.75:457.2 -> -0.03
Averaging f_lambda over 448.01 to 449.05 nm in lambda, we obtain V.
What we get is 6.5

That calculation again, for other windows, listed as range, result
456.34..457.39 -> 6.69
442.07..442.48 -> 5.68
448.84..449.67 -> 6.19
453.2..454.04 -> 5.88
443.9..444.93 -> 6.44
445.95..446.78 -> 5.47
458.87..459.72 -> 6.76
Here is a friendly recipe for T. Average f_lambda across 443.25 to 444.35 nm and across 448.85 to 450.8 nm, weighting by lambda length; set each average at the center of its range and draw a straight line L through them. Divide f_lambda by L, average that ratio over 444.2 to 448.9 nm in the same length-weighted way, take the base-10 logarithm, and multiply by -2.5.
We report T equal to 0.02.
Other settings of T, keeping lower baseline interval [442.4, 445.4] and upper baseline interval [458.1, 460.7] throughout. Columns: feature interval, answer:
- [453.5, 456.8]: 0.00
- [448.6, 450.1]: 0.00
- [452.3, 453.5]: 0.09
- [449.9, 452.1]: -0.07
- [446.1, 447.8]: 0.03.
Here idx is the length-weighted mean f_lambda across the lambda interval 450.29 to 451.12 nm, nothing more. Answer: 6.8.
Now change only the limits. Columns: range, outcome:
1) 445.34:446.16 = 5.48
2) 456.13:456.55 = 6.68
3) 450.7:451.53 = 6.64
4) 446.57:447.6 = 6.11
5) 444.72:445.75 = 5.83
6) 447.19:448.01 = 6.73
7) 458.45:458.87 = 6.43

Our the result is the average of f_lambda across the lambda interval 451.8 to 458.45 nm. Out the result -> 6.41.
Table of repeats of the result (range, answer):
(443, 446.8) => 5.91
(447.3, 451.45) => 6.53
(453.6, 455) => 6.34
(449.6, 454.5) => 6.36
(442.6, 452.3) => 6.25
